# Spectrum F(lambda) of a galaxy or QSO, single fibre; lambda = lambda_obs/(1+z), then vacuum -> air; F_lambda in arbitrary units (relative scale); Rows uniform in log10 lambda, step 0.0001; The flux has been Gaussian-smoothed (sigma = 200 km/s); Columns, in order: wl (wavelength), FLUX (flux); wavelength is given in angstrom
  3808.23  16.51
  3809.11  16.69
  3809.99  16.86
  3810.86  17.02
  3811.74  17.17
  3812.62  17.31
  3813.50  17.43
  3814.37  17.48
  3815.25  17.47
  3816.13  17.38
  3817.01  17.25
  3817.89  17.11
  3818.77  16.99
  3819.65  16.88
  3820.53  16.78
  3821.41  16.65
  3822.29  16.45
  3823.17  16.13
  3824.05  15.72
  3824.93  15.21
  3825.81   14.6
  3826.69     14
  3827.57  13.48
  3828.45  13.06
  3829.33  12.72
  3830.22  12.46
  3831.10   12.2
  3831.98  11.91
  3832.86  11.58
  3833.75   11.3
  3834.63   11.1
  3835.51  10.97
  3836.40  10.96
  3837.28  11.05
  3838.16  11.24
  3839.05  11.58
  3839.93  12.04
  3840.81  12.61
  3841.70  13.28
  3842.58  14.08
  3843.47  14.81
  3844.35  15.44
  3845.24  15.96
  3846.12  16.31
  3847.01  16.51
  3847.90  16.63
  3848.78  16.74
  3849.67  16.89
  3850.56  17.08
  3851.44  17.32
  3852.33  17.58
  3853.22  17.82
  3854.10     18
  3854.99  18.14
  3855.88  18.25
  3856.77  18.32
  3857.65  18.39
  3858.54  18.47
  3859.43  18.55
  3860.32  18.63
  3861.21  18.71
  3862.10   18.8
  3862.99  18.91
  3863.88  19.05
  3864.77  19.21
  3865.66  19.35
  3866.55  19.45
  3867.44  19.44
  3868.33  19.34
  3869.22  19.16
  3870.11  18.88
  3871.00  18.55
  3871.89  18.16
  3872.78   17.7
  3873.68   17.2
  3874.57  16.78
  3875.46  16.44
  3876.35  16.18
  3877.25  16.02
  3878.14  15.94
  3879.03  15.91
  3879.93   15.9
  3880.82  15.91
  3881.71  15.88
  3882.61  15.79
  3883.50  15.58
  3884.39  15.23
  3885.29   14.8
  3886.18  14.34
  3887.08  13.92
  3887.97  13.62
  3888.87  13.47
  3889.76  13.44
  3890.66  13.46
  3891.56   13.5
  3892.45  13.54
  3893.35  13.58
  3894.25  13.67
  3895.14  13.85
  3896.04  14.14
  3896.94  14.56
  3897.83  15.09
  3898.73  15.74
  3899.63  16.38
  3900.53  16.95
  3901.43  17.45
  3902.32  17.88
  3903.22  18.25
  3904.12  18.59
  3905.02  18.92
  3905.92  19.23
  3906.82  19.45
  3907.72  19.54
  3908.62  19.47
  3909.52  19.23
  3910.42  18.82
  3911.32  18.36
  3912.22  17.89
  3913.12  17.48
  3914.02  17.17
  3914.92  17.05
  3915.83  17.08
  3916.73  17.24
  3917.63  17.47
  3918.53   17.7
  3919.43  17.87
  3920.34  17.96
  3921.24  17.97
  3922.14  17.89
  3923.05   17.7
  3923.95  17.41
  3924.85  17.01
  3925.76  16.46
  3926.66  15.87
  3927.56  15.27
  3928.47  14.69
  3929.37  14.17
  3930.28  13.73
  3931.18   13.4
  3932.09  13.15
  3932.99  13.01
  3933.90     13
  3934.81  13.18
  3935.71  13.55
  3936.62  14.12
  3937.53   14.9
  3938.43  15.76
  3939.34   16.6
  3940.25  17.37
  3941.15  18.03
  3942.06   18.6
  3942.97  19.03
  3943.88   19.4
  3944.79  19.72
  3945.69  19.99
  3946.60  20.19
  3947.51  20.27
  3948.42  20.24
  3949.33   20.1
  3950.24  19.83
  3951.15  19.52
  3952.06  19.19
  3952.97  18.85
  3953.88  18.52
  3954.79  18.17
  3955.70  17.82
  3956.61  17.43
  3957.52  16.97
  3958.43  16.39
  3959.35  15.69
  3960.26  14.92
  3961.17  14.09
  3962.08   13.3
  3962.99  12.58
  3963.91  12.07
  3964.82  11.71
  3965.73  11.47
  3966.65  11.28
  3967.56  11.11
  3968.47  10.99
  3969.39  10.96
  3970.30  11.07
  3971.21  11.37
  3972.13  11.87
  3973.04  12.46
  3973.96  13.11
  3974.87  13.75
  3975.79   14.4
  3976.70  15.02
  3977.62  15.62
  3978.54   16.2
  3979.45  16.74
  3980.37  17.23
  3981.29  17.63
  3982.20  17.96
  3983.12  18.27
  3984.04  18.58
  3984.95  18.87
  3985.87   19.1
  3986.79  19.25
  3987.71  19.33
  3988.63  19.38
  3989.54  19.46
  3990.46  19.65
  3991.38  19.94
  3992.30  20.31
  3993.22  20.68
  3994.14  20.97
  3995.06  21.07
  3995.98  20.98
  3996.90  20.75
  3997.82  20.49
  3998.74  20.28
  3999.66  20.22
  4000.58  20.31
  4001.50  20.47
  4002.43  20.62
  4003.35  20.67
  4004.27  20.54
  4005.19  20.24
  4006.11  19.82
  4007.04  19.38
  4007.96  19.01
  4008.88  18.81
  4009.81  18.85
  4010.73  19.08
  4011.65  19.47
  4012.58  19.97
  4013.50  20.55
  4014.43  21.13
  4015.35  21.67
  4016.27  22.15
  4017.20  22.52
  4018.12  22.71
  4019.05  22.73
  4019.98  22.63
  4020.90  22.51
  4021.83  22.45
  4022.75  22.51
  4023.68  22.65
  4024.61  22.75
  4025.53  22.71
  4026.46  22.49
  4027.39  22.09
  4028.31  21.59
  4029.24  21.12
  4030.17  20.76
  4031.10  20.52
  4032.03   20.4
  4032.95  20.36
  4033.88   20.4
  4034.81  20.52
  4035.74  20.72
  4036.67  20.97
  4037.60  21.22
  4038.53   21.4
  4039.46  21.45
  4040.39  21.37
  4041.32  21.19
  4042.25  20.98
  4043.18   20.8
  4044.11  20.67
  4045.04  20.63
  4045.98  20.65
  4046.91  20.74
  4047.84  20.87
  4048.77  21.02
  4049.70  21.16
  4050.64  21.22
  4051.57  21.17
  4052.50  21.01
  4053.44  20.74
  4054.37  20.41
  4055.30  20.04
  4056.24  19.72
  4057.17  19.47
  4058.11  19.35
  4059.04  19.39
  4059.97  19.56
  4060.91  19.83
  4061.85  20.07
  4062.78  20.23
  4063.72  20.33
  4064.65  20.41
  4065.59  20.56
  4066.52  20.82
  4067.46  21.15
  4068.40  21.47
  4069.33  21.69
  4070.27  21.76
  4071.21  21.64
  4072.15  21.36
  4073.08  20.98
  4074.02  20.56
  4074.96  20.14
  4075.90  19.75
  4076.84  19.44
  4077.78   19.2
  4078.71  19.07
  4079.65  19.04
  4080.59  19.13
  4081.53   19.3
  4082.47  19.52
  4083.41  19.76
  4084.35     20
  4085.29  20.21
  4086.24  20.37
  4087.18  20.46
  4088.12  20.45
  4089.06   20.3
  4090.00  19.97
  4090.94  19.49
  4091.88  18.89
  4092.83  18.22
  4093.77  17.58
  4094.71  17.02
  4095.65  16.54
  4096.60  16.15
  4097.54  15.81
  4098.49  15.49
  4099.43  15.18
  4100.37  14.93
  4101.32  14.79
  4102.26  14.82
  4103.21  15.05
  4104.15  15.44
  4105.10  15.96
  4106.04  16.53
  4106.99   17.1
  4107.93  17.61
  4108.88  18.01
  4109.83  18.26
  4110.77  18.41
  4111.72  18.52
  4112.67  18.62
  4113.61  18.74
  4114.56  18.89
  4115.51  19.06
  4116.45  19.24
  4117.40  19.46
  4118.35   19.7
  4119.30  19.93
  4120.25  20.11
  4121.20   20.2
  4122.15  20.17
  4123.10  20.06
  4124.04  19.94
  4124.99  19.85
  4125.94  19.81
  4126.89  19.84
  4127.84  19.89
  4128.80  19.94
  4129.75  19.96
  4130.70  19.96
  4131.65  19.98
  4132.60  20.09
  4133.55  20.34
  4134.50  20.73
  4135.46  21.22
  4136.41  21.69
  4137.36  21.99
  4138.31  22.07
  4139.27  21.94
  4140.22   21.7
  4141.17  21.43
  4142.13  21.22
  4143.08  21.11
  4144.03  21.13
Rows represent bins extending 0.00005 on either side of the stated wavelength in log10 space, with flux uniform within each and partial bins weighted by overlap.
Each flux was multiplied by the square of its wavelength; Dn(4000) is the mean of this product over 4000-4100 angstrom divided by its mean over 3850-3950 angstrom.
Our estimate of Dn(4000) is 1.3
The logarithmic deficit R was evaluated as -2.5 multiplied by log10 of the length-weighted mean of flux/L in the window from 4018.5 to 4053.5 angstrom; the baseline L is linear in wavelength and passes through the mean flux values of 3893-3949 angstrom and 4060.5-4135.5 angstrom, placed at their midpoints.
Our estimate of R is -0.17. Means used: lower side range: 16.9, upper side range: 19.1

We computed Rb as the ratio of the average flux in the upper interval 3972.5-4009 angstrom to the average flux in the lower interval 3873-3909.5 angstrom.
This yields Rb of 1.17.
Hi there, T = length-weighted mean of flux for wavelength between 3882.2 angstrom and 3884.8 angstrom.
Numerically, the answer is 15.6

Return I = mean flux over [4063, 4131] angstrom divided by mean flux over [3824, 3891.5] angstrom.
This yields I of 1.21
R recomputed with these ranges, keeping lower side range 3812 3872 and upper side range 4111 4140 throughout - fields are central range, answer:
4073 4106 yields 0.08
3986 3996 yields -0.11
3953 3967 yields 0.18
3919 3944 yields 0.09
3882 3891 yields 0.16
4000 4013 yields -0.08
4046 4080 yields -0.07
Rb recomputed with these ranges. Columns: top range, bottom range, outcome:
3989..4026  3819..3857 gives 1.42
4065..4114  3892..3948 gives 1.11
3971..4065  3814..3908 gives 1.25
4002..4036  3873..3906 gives 1.35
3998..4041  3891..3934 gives 1.27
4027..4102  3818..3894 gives 1.27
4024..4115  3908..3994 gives 1.19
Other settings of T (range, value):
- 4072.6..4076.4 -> 20.4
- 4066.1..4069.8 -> 21.3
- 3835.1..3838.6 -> 11.1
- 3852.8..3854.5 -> 18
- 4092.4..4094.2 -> 17.9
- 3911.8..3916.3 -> 17.3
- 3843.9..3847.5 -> 16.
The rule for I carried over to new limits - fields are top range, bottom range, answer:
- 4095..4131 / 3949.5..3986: 1.18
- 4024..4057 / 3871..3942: 1.30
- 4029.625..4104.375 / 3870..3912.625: 1.21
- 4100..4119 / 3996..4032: 0.83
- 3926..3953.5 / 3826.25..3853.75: 1.21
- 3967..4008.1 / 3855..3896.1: 1.06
